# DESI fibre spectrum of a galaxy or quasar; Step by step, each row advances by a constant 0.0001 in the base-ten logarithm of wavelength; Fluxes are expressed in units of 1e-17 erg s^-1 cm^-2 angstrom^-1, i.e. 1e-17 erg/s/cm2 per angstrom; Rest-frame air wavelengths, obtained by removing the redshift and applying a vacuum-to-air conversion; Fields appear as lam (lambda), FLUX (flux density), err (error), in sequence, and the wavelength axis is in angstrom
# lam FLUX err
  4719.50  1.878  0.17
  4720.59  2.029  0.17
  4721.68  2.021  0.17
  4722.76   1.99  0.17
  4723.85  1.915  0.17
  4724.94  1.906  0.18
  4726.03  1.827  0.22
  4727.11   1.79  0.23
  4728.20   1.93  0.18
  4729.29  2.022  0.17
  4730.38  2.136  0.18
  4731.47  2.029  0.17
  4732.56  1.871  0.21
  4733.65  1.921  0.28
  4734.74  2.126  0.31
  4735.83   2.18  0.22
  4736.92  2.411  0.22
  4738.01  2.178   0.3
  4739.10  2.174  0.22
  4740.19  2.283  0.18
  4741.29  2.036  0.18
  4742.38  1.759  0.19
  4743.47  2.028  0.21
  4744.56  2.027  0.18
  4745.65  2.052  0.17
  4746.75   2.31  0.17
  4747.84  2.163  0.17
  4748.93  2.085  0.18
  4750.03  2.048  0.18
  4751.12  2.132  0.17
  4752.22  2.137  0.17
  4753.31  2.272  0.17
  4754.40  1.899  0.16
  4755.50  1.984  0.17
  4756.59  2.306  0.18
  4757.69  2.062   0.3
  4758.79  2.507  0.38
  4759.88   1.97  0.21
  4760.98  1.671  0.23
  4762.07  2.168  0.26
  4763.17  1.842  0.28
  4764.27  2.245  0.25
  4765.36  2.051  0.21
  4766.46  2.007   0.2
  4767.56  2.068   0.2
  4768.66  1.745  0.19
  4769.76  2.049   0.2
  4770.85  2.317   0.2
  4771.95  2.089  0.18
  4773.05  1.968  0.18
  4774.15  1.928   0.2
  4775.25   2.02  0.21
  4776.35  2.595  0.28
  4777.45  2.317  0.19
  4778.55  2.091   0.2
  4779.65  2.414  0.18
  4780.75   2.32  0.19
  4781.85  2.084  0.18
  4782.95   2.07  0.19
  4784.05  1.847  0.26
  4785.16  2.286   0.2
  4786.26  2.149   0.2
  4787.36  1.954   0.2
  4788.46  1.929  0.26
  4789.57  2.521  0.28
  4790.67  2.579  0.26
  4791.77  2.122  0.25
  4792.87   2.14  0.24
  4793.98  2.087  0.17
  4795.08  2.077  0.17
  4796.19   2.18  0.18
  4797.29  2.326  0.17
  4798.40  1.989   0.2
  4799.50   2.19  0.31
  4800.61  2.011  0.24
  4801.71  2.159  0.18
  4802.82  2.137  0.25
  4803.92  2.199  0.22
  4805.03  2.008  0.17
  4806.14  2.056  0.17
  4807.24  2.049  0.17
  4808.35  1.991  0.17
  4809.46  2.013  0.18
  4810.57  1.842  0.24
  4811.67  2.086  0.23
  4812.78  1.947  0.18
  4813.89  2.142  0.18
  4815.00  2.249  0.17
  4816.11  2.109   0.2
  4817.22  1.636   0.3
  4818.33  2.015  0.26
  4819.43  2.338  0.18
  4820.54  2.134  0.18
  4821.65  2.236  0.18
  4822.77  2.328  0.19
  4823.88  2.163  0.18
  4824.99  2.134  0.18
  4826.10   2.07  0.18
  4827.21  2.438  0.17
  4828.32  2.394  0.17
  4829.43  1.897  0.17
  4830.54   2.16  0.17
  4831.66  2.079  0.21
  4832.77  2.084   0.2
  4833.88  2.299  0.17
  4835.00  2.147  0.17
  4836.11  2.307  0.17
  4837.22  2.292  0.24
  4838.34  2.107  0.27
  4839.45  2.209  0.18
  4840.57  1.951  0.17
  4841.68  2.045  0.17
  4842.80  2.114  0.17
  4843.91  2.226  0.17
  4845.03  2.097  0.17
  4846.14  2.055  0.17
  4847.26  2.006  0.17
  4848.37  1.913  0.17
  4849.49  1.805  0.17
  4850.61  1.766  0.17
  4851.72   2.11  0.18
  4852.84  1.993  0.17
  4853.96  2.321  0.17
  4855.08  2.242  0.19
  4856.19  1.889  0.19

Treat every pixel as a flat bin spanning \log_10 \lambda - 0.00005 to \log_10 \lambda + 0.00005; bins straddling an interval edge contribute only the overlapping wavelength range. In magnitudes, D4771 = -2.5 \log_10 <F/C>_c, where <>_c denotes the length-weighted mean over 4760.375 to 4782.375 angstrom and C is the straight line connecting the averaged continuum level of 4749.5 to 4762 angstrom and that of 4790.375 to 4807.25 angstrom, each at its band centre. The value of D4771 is 0.01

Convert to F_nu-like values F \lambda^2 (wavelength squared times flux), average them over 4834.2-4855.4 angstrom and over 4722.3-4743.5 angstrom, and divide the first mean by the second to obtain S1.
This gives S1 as 1.1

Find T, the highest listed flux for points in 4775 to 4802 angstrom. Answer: 2.595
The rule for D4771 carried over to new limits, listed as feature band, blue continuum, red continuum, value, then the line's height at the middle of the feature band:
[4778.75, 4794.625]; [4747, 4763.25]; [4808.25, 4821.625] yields -0.05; 2.07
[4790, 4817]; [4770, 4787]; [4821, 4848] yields 0.03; 2.16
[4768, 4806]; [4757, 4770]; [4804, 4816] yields -0.05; 2.04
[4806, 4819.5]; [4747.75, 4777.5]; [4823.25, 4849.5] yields 0.05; 2.12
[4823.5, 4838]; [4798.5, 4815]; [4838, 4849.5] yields -0.07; 2.06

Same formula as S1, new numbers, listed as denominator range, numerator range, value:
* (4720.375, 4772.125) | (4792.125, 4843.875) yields 1.06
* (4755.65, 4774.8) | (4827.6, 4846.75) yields 1.08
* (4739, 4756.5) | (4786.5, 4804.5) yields 1.06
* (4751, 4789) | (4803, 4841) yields 1.03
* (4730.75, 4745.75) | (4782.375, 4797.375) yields 1.06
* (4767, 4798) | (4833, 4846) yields 1.03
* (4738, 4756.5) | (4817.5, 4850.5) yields 1.05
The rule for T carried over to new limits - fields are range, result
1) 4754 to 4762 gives 2.507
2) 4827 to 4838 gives 2.438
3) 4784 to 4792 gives 2.579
